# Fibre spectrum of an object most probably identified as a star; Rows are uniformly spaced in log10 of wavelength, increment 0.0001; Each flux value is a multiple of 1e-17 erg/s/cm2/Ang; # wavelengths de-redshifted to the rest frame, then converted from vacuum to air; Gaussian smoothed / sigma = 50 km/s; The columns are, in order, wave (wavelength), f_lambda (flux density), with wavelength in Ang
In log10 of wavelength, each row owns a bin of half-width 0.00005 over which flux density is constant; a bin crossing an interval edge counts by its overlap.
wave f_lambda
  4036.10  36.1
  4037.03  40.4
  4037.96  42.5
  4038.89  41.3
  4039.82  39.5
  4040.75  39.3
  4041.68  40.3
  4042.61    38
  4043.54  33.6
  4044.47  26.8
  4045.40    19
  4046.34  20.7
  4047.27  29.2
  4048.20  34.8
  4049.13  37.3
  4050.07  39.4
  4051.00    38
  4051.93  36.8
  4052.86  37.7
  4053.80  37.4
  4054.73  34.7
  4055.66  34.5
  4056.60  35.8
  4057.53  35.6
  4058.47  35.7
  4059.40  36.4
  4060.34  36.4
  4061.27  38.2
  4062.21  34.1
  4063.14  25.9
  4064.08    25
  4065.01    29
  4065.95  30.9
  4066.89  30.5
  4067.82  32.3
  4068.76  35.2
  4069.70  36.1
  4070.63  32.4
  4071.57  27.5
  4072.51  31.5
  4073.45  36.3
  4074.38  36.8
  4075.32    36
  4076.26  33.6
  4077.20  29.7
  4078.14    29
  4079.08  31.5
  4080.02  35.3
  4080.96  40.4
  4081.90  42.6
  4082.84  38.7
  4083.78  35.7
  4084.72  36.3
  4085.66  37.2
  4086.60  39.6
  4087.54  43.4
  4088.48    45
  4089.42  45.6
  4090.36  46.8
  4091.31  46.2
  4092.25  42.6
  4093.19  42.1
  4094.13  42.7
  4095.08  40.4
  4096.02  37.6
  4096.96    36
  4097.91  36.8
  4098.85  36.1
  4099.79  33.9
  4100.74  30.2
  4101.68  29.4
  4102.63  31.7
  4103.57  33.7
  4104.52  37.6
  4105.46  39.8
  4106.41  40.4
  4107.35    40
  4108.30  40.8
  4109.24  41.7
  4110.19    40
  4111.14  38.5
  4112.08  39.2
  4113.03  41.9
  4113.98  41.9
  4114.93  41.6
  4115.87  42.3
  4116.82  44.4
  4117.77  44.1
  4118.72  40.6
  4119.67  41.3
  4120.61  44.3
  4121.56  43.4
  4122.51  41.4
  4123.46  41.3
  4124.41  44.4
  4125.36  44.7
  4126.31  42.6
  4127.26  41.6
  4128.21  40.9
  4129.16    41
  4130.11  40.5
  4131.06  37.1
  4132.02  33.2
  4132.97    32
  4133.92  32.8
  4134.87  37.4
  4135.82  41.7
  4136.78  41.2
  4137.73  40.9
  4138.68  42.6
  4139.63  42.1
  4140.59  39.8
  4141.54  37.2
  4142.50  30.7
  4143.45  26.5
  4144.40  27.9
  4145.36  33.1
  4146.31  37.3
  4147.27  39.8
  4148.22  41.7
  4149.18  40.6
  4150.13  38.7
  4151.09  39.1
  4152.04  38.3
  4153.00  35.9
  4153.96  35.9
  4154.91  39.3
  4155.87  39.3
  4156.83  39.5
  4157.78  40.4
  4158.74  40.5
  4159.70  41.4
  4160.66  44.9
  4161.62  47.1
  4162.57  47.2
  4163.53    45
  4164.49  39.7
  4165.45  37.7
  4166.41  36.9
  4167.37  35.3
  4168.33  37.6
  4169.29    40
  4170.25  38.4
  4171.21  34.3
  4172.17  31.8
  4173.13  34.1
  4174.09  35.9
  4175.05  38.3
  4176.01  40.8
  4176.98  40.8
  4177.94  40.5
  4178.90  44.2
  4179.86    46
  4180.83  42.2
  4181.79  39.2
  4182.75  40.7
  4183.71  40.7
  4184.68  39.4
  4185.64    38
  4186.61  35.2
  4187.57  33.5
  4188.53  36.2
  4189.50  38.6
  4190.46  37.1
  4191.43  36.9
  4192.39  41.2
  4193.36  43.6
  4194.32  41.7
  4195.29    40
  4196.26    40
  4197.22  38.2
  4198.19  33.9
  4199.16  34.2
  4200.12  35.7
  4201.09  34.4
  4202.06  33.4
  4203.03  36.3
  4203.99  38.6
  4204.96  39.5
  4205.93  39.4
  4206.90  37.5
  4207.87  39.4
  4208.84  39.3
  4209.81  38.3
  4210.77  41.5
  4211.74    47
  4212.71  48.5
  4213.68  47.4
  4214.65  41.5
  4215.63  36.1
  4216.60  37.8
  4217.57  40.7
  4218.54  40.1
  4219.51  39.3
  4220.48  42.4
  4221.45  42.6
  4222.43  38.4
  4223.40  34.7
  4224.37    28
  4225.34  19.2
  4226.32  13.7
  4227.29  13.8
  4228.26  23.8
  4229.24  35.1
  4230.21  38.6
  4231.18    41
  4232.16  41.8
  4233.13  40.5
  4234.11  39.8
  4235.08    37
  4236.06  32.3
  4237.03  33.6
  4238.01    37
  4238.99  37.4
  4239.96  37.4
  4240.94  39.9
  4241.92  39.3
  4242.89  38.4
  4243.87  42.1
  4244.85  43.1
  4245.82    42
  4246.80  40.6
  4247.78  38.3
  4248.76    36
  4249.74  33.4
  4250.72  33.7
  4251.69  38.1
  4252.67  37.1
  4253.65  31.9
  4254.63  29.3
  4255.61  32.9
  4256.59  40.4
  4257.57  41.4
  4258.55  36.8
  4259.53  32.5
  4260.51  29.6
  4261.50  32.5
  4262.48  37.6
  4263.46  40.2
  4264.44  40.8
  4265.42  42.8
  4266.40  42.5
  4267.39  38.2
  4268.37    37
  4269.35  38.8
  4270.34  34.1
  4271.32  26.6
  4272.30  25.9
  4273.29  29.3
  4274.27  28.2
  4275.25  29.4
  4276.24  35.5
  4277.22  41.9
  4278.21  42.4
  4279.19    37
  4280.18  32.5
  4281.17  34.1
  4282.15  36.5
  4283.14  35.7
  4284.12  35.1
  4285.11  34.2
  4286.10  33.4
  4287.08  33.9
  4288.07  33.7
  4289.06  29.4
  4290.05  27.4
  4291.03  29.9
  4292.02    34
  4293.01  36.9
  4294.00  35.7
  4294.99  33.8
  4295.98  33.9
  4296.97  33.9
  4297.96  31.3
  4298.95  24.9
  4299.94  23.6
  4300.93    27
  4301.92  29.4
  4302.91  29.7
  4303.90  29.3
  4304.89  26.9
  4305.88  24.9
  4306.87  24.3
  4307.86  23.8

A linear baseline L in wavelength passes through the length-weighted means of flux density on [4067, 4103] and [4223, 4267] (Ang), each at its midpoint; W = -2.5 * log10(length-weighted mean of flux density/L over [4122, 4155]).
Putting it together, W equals -0.06 mag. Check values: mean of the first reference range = 36.8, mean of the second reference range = 35.5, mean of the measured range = 38.3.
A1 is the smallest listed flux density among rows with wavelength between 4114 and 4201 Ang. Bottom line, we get 26.5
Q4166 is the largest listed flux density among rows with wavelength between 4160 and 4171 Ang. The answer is 47.2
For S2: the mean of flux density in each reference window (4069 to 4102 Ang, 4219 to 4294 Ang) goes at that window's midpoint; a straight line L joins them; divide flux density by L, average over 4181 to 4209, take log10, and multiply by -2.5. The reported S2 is -0.063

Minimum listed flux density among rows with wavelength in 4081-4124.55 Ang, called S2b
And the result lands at 29.4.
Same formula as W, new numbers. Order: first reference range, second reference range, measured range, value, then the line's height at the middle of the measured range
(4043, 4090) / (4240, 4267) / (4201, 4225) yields -0.07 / 36.9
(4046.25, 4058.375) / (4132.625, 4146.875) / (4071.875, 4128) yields -0.10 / 35.8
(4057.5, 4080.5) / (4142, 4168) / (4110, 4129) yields -0.16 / 36.1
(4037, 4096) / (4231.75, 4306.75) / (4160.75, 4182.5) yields -0.13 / 35.3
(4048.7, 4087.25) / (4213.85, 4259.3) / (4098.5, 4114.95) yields -0.08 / 35.1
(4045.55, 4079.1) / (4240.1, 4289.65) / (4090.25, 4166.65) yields -0.15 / 34.1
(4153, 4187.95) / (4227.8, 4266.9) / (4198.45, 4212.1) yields 0.01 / 38.4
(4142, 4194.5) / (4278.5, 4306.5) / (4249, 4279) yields -0.06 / 33.3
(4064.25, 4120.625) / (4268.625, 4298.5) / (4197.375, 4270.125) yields -0.07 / 34.6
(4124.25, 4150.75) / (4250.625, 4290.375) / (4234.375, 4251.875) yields -0.07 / 35.6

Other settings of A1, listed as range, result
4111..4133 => 32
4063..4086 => 25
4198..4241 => 13.7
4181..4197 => 33.5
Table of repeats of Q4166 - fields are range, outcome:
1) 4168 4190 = 46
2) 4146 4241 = 48.5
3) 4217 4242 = 42.6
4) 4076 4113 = 46.8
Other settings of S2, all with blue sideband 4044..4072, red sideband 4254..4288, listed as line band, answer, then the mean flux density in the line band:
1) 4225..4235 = 0.12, 31.2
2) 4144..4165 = -0.17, 39.7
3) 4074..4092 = -0.16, 38.4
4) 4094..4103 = -0.06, 35.2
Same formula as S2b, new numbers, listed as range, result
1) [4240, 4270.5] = 29.3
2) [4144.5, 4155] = 33.1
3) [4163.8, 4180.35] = 31.8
